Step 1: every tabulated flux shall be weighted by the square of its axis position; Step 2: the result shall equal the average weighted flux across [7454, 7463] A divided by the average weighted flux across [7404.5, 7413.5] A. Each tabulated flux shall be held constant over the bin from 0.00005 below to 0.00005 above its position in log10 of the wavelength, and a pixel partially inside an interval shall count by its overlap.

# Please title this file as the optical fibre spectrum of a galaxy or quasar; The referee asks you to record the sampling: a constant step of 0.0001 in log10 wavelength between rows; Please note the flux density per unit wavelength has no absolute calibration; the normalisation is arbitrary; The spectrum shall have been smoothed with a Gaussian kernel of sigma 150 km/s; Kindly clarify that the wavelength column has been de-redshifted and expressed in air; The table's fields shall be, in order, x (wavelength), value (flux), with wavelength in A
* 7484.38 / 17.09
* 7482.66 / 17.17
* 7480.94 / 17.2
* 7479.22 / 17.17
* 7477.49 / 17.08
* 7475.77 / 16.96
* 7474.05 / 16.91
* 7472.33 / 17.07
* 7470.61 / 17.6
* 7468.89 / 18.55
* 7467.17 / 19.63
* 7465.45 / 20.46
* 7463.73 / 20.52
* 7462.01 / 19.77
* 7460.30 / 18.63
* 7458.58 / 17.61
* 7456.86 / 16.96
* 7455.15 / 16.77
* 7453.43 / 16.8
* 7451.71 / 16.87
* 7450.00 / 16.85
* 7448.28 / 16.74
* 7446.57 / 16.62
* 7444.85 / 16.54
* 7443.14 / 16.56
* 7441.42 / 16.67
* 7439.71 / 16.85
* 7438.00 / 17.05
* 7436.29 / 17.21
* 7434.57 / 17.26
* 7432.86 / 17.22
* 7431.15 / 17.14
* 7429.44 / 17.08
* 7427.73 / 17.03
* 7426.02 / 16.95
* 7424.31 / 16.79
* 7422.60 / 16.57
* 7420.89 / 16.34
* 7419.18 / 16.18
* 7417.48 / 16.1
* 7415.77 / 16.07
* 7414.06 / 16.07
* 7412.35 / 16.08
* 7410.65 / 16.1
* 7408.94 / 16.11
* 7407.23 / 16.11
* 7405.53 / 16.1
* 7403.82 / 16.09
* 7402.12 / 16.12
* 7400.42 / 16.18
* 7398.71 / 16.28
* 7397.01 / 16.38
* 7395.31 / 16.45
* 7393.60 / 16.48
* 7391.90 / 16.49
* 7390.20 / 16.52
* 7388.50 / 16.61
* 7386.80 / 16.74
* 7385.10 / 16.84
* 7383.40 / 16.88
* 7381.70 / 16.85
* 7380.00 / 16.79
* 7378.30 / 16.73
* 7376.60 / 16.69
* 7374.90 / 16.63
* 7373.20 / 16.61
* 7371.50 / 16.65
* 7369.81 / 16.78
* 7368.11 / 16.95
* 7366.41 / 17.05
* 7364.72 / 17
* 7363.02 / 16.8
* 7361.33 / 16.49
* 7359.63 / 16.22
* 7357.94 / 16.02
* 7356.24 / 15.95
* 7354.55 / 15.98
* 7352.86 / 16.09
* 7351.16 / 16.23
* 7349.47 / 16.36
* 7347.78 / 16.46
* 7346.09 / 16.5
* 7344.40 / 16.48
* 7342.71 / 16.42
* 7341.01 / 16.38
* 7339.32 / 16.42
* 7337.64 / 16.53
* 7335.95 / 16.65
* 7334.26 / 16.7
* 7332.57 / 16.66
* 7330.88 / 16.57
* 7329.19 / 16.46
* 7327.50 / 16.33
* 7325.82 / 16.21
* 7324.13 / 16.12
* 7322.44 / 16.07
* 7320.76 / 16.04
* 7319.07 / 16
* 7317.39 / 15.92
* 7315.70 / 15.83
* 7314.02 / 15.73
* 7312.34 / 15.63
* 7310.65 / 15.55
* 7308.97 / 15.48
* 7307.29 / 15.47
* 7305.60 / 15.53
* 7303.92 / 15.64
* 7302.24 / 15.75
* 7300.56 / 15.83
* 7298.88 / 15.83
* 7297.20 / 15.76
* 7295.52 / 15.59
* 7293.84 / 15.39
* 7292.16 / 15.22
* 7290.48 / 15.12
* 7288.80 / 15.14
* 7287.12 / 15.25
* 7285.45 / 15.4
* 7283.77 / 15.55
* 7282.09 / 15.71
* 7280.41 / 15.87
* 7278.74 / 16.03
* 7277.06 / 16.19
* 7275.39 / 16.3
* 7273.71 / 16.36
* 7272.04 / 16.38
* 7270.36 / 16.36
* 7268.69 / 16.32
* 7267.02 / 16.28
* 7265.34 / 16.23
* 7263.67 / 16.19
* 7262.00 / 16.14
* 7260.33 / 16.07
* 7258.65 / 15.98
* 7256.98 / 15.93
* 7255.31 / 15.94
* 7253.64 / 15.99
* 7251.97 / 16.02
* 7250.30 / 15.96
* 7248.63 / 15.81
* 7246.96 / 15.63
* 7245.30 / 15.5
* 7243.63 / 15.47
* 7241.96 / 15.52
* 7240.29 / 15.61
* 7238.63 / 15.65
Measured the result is 1.1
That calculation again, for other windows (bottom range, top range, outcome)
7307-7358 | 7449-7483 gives 1.14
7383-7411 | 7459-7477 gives 1.15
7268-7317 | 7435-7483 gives 1.17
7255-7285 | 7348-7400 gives 1.06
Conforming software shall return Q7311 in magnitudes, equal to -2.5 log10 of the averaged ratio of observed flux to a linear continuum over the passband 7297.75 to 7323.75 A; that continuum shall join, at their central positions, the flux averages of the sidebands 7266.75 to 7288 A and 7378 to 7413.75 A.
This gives 0.02 mag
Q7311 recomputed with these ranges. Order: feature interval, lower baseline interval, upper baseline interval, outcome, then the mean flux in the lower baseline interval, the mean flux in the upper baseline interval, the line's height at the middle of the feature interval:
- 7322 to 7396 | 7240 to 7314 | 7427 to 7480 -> 0.00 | 15.8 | 17.5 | 16.6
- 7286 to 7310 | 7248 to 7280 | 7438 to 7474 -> 0.06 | 16.1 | 17.7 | 16.4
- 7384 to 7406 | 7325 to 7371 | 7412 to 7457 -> 0.01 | 16.5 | 16.7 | 16.6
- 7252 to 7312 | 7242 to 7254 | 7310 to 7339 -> 0.01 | 15.7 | 16.2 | 15.9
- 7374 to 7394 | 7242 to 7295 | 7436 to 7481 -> 0.01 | 15.9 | 17.6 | 16.9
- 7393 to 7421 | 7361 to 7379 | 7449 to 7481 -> 0.07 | 16.8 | 17.9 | 17.2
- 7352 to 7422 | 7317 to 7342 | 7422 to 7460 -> 0.01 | 16.3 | 16.9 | 16.7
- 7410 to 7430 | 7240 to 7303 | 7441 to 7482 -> 0.05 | 15.8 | 17.6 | 17.2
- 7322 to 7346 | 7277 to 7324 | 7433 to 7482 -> -0.03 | 15.7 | 17.5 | 16.1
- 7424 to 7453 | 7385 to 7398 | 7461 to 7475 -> 0.06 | 16.6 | 18.8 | 17.9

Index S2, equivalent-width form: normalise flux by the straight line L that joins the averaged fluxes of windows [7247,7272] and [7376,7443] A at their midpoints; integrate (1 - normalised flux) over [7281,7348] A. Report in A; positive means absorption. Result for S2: 1.36 A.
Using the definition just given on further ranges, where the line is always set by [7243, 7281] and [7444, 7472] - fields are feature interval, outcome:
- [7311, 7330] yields 0.7 A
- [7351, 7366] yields 0.6 A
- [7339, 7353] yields 0.4 A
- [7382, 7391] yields 0.3 A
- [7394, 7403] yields 0.5 A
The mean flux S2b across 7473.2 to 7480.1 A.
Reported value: 17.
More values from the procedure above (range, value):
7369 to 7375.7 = 16.7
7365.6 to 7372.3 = 16.9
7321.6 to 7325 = 16.1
